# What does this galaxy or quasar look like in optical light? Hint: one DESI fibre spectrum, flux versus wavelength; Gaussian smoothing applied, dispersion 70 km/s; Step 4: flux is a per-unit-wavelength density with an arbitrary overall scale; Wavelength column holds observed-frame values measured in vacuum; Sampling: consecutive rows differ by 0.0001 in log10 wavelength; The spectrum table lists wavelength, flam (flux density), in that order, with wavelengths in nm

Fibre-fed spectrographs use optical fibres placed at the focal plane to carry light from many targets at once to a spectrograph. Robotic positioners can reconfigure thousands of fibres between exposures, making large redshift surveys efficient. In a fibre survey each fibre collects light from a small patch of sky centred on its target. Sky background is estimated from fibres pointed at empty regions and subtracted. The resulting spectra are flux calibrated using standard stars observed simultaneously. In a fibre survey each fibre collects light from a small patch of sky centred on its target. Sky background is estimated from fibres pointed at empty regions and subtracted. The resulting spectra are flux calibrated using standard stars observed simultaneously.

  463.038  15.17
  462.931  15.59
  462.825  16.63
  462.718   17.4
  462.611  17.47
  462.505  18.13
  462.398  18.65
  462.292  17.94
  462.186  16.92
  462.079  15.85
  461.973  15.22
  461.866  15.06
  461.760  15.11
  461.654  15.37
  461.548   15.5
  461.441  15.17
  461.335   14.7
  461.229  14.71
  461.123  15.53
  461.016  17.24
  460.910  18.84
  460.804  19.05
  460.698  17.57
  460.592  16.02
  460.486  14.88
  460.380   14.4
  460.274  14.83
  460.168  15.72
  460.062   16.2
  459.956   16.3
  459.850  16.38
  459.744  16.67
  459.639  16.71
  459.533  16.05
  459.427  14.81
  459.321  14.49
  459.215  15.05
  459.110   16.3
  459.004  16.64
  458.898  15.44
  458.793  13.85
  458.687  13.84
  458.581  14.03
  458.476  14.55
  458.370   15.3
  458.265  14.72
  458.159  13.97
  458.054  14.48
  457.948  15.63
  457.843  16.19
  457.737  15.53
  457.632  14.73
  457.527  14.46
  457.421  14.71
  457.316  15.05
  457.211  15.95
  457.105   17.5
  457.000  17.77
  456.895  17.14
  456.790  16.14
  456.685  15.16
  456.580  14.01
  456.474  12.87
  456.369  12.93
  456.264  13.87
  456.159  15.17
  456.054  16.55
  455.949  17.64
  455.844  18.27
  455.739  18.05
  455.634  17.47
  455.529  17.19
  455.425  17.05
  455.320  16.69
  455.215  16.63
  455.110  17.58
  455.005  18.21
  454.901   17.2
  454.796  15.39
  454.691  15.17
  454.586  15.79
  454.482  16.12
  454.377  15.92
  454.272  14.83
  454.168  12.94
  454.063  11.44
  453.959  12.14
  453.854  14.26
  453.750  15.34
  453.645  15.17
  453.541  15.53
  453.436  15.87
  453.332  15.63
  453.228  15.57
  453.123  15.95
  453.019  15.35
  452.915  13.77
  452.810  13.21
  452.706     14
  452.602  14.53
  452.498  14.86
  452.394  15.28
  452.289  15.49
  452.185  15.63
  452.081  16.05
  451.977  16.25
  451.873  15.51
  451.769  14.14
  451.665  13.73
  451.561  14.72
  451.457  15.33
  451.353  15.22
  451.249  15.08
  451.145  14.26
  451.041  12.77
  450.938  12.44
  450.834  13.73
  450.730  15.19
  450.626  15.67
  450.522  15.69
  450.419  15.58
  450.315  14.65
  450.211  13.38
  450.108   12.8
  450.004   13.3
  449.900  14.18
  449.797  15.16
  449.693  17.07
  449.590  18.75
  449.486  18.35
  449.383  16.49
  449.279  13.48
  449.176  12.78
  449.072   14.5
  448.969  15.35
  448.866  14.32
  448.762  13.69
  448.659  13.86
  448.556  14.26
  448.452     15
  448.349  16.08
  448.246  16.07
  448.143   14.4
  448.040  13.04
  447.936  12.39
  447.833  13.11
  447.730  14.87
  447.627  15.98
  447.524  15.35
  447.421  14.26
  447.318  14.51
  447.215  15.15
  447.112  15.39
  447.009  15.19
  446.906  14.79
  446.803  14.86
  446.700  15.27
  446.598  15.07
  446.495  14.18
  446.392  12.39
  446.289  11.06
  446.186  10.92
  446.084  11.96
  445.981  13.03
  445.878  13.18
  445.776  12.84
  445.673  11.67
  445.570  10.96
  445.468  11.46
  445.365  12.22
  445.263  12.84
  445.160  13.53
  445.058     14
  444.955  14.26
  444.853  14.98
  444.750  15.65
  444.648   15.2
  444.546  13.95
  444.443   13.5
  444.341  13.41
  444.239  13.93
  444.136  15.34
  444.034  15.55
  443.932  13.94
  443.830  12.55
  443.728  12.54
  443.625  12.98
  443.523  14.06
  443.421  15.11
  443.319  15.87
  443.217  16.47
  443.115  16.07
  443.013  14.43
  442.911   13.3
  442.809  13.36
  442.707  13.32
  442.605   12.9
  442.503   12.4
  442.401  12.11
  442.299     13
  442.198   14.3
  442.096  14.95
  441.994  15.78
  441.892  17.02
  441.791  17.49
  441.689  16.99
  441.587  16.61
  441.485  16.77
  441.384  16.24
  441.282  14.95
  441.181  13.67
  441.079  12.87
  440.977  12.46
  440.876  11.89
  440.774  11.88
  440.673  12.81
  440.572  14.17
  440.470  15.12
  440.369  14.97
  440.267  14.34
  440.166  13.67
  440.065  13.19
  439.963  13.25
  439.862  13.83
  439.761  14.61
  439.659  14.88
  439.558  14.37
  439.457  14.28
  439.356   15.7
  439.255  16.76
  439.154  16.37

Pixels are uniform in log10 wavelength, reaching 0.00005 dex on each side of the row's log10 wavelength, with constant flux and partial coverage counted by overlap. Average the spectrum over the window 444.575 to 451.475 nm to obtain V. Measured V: 14.2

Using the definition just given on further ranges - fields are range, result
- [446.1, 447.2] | 13.9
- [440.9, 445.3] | 14.4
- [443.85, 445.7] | 13.7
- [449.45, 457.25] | 15.3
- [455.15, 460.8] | 15.7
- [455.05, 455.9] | 17.4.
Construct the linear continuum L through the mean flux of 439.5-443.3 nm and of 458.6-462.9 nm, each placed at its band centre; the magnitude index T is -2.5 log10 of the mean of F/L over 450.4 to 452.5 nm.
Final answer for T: 0.026 mag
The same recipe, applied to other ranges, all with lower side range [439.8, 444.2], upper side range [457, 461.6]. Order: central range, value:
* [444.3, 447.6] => 0.07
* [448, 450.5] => 0.00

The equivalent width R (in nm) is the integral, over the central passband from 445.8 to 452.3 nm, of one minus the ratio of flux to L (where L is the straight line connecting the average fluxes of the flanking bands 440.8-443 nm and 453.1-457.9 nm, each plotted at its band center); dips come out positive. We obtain 0.225 nm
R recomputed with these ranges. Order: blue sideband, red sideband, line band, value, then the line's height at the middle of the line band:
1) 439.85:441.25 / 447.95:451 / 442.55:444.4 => -0.04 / 13.9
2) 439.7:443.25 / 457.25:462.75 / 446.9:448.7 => 0.02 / 14.8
